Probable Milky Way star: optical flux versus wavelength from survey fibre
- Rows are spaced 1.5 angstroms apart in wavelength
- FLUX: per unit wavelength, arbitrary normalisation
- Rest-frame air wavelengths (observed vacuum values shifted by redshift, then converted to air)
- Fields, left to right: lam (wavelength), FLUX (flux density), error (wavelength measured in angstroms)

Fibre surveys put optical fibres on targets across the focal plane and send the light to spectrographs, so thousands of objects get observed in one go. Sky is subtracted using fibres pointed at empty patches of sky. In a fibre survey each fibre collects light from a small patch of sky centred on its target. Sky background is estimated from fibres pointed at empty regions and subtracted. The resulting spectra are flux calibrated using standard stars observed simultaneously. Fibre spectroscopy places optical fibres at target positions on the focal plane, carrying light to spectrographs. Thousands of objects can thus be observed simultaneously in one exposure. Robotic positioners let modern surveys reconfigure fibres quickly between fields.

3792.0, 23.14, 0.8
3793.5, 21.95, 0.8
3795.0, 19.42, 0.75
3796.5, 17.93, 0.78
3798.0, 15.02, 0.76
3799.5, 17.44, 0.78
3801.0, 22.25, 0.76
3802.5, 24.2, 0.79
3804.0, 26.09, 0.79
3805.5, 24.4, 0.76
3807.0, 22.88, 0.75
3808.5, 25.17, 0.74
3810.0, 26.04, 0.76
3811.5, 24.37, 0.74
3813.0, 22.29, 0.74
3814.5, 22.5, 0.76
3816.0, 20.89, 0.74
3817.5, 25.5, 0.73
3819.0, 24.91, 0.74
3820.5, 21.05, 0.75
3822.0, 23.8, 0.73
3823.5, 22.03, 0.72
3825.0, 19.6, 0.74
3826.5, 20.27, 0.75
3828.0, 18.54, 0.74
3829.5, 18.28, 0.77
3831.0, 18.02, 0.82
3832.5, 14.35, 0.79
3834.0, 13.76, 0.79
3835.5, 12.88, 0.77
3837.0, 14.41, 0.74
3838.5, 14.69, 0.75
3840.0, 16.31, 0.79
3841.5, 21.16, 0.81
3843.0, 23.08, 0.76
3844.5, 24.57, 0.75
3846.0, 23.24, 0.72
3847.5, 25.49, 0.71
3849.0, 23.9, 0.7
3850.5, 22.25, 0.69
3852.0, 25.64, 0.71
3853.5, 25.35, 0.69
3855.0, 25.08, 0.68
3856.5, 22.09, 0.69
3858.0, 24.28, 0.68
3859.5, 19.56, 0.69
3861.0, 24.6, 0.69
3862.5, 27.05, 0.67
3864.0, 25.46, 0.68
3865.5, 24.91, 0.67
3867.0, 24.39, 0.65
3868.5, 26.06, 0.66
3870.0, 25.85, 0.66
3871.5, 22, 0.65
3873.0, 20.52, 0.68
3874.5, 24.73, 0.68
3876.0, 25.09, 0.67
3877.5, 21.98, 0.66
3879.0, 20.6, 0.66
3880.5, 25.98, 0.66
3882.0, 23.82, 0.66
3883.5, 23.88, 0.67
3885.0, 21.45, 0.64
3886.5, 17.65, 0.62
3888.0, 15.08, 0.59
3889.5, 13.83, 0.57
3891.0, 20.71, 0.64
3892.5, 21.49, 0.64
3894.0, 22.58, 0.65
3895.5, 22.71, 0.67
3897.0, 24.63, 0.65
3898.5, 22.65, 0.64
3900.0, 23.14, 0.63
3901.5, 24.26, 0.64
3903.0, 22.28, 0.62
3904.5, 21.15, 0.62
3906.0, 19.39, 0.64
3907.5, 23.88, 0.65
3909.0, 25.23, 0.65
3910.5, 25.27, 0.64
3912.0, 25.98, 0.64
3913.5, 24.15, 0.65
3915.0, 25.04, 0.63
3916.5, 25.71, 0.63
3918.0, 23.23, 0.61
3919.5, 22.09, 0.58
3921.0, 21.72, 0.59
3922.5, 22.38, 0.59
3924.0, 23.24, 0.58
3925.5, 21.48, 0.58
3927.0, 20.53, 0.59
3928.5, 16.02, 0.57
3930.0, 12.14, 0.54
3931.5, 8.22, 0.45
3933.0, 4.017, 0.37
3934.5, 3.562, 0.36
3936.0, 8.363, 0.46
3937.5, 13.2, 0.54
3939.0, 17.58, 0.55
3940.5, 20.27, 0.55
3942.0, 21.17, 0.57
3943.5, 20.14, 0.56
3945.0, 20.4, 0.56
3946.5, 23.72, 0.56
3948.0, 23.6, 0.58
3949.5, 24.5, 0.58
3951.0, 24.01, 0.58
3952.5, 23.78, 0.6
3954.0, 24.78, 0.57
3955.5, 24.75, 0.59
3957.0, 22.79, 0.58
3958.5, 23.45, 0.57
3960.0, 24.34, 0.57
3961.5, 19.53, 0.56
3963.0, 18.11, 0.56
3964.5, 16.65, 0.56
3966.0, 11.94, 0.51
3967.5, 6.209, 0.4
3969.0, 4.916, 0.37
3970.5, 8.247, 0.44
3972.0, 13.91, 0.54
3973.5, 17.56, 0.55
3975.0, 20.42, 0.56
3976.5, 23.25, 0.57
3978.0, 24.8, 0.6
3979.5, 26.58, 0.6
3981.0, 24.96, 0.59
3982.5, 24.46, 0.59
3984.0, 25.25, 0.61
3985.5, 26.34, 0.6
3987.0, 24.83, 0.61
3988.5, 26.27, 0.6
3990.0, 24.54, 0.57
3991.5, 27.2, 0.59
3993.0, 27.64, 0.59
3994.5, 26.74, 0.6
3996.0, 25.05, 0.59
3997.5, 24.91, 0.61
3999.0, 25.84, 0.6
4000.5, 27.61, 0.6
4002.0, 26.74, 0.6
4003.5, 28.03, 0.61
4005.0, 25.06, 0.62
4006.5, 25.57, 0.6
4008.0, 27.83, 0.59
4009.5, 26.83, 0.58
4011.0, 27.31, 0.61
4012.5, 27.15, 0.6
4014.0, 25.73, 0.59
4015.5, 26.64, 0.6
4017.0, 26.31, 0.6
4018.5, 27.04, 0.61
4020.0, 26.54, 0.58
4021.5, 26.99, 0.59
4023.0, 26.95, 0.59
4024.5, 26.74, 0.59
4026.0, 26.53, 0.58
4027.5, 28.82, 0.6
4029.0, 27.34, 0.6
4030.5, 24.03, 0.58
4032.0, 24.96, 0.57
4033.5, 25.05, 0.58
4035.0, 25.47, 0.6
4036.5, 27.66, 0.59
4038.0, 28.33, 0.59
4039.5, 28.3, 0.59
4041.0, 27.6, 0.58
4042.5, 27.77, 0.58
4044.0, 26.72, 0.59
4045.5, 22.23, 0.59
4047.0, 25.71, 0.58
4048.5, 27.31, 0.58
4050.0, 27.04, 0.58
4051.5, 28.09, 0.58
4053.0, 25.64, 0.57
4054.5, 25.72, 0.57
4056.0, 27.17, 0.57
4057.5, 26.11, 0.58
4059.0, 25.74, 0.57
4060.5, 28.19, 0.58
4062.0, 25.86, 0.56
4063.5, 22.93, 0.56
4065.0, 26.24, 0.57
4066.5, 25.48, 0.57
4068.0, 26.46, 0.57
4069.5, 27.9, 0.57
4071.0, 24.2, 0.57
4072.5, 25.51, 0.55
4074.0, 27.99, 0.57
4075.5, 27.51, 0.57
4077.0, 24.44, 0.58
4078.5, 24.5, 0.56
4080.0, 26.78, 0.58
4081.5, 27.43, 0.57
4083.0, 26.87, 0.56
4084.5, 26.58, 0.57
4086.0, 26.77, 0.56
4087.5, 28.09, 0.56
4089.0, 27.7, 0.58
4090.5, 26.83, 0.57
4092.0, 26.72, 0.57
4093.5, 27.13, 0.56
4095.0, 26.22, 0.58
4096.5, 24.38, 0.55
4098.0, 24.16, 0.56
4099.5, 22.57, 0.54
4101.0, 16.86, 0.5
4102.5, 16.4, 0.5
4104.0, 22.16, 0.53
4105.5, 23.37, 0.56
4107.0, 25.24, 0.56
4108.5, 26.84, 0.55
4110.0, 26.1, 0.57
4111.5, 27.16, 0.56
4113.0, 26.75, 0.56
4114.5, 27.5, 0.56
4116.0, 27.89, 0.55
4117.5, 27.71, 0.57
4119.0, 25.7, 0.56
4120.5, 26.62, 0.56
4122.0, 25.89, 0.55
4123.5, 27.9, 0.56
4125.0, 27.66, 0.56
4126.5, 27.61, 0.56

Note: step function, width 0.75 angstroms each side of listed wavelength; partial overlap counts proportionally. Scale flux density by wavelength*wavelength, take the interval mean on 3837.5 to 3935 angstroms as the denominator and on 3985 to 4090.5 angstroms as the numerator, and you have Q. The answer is 1.3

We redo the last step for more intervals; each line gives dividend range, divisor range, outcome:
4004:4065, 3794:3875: 1.34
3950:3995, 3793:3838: 1.12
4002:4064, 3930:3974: 1.63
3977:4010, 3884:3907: 1.31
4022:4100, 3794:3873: 1.35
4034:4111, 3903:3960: 1.36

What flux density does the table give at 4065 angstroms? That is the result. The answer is 26.24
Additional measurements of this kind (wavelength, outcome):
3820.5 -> 21.05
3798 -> 15.02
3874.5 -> 24.73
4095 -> 26.22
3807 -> 22.88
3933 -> 4.017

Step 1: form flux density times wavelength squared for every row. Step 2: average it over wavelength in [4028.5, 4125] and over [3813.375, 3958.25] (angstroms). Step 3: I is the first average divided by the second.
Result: 1.35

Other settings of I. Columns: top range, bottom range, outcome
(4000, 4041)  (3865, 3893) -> 1.30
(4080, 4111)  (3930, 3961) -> 1.44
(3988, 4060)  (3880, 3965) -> 1.35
